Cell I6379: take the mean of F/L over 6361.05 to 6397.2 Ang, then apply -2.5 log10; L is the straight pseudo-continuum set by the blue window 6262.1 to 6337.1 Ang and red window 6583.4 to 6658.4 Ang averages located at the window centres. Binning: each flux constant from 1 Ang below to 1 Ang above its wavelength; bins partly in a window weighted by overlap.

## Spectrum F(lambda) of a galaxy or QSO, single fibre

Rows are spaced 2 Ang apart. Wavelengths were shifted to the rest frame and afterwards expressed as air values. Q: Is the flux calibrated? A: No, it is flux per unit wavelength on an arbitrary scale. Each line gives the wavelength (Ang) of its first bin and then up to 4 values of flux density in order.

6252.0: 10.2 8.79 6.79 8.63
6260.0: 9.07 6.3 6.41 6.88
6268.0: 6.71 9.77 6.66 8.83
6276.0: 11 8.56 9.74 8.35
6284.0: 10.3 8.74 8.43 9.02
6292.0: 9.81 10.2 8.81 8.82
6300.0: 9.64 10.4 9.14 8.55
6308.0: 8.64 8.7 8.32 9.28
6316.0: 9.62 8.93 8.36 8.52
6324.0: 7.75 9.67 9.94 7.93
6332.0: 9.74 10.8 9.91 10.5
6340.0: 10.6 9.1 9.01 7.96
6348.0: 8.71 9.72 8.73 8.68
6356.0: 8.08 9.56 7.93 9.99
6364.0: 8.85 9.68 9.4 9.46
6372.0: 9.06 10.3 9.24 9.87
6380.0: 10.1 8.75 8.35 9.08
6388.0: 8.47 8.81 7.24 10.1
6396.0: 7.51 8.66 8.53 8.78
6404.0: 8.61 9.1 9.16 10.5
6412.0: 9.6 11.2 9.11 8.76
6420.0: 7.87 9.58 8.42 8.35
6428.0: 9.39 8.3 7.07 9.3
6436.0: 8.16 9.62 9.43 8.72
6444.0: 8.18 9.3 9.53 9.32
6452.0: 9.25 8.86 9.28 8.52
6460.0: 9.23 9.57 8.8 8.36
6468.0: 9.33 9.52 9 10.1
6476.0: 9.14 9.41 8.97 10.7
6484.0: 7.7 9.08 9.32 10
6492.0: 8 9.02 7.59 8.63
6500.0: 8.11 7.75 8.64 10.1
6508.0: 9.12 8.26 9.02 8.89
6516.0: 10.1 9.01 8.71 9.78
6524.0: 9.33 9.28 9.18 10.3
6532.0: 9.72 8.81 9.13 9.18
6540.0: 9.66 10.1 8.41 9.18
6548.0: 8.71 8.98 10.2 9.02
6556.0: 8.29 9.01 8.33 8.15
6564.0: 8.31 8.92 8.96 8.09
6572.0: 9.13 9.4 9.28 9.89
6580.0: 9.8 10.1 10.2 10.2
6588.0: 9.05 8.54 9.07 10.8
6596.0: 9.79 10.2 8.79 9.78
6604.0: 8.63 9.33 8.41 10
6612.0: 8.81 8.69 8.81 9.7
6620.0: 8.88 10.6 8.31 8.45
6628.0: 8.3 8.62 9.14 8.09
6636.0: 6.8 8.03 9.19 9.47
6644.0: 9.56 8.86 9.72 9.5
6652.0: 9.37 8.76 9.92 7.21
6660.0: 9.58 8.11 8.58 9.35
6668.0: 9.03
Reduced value -0.02 mag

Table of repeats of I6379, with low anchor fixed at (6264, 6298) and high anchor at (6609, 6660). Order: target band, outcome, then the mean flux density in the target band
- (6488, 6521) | 0.01 mag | 8.82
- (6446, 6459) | -0.03 mag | 9.14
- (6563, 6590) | -0.05 mag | 9.3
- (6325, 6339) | -0.11 mag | 9.78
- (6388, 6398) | 0.05 mag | 8.45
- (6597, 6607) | -0.05 mag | 9.35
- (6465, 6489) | -0.04 mag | 9.22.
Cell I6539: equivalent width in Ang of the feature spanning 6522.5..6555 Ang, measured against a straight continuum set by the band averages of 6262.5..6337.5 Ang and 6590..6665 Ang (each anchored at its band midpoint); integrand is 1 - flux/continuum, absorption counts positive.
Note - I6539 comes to -1.2 Ang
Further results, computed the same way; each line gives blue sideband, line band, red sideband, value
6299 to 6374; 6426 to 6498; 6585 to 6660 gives 1.1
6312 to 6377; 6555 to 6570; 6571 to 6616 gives 1.4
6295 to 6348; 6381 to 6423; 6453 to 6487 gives 1.0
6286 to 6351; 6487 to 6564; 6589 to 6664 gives 0.5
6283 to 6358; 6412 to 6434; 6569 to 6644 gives 0.7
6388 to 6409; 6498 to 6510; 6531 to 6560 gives 0.4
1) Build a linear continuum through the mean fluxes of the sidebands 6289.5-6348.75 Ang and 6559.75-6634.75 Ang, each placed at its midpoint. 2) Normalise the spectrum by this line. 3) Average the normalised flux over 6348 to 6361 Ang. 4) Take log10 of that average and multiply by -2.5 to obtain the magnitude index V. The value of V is 0.05 mag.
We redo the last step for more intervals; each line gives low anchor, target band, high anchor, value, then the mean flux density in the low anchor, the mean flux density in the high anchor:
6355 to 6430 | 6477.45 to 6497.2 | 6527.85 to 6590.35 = 0.02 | 9.06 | 9.2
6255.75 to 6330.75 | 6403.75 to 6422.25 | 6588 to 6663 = -0.06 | 8.74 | 9.02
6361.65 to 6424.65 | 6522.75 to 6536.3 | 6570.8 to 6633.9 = -0.02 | 9.12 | 9.29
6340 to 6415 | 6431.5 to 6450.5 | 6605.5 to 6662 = 0.02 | 9.1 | 8.91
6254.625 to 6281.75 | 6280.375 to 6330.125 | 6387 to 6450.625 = -0.09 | 8.12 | 8.89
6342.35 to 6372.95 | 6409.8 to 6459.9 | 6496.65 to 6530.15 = 0.00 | 8.99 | 9.02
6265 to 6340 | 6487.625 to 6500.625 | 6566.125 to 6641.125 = 0.06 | 9.07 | 9.13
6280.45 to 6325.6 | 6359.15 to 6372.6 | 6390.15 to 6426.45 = -0.03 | 9.03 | 8.95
